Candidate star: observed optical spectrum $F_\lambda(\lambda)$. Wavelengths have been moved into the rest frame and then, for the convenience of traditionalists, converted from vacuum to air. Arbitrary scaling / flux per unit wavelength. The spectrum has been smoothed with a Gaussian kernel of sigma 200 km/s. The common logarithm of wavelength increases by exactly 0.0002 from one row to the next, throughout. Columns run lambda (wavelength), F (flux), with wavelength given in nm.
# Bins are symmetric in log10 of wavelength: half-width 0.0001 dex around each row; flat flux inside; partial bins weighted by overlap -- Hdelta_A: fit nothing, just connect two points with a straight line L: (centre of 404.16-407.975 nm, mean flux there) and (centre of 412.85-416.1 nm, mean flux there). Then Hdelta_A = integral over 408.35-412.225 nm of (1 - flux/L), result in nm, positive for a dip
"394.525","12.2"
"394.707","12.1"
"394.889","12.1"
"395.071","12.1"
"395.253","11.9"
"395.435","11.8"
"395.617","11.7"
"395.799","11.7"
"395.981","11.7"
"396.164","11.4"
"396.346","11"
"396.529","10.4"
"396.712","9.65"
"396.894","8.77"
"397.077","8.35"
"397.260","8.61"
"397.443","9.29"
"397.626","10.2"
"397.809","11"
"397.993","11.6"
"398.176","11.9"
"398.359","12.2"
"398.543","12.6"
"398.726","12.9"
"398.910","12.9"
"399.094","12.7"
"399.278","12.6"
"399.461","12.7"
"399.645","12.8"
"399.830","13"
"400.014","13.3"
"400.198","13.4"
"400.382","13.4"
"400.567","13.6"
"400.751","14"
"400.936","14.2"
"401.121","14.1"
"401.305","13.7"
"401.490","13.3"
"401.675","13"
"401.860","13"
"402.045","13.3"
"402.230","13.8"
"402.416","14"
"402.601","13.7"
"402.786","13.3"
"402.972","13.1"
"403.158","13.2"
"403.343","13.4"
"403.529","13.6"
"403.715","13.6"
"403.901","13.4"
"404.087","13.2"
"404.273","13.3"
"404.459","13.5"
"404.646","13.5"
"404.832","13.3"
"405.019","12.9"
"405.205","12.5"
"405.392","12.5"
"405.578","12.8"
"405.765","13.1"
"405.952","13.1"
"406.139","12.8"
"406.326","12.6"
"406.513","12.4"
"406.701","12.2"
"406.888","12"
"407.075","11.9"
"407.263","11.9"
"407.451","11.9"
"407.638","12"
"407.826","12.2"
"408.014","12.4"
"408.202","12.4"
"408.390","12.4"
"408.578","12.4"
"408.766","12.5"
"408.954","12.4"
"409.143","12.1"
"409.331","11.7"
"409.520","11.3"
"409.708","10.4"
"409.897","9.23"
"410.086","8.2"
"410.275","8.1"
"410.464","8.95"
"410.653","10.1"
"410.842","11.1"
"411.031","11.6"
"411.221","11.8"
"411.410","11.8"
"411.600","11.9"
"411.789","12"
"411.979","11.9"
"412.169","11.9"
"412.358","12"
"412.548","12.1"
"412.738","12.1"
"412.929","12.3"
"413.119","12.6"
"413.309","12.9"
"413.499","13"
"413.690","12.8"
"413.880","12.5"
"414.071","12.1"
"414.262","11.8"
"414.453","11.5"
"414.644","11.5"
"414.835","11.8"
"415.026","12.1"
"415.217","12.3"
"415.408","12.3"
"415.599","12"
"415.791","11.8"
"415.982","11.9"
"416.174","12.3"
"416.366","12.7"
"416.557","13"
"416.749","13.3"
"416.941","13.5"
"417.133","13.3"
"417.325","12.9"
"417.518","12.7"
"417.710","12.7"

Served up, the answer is 0.405 nm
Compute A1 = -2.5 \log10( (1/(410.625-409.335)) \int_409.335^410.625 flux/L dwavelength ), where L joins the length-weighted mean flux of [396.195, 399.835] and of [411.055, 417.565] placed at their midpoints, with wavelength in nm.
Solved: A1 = 0.25 mag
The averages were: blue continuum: 11.2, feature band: 9.56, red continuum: 12.3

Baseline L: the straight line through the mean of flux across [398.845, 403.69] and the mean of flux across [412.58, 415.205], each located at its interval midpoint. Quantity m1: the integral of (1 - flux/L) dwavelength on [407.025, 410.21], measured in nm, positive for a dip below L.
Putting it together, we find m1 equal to 0.28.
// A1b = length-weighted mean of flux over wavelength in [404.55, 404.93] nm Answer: 13.4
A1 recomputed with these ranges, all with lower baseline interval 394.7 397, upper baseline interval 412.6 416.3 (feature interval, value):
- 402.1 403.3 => -0.17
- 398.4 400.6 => -0.14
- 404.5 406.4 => -0.11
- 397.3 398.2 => 0.07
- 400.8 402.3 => -0.18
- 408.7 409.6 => -0.01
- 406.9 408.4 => -0.03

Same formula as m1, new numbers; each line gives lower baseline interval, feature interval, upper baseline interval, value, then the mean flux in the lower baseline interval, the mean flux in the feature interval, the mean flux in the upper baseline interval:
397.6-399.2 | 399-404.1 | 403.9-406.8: -0.37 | 12.1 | 13.4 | 12.9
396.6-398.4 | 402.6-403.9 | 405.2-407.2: -0.19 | 10.1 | 13.4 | 12.5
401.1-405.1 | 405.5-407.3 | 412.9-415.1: 0.08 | 13.4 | 12.5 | 12.2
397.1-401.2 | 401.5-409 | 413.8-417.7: -0.31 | 12.3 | 12.9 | 12.4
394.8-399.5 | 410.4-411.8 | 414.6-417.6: 0.12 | 11.3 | 11.2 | 12.5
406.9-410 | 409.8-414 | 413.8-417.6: 0.23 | 11.8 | 11.4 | 12.4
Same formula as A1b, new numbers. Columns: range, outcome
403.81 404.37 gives 13.3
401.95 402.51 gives 13.7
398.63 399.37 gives 12.8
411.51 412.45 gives 12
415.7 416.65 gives 12.3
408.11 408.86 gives 12.4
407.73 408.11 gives 12.3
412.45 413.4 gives 12.4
